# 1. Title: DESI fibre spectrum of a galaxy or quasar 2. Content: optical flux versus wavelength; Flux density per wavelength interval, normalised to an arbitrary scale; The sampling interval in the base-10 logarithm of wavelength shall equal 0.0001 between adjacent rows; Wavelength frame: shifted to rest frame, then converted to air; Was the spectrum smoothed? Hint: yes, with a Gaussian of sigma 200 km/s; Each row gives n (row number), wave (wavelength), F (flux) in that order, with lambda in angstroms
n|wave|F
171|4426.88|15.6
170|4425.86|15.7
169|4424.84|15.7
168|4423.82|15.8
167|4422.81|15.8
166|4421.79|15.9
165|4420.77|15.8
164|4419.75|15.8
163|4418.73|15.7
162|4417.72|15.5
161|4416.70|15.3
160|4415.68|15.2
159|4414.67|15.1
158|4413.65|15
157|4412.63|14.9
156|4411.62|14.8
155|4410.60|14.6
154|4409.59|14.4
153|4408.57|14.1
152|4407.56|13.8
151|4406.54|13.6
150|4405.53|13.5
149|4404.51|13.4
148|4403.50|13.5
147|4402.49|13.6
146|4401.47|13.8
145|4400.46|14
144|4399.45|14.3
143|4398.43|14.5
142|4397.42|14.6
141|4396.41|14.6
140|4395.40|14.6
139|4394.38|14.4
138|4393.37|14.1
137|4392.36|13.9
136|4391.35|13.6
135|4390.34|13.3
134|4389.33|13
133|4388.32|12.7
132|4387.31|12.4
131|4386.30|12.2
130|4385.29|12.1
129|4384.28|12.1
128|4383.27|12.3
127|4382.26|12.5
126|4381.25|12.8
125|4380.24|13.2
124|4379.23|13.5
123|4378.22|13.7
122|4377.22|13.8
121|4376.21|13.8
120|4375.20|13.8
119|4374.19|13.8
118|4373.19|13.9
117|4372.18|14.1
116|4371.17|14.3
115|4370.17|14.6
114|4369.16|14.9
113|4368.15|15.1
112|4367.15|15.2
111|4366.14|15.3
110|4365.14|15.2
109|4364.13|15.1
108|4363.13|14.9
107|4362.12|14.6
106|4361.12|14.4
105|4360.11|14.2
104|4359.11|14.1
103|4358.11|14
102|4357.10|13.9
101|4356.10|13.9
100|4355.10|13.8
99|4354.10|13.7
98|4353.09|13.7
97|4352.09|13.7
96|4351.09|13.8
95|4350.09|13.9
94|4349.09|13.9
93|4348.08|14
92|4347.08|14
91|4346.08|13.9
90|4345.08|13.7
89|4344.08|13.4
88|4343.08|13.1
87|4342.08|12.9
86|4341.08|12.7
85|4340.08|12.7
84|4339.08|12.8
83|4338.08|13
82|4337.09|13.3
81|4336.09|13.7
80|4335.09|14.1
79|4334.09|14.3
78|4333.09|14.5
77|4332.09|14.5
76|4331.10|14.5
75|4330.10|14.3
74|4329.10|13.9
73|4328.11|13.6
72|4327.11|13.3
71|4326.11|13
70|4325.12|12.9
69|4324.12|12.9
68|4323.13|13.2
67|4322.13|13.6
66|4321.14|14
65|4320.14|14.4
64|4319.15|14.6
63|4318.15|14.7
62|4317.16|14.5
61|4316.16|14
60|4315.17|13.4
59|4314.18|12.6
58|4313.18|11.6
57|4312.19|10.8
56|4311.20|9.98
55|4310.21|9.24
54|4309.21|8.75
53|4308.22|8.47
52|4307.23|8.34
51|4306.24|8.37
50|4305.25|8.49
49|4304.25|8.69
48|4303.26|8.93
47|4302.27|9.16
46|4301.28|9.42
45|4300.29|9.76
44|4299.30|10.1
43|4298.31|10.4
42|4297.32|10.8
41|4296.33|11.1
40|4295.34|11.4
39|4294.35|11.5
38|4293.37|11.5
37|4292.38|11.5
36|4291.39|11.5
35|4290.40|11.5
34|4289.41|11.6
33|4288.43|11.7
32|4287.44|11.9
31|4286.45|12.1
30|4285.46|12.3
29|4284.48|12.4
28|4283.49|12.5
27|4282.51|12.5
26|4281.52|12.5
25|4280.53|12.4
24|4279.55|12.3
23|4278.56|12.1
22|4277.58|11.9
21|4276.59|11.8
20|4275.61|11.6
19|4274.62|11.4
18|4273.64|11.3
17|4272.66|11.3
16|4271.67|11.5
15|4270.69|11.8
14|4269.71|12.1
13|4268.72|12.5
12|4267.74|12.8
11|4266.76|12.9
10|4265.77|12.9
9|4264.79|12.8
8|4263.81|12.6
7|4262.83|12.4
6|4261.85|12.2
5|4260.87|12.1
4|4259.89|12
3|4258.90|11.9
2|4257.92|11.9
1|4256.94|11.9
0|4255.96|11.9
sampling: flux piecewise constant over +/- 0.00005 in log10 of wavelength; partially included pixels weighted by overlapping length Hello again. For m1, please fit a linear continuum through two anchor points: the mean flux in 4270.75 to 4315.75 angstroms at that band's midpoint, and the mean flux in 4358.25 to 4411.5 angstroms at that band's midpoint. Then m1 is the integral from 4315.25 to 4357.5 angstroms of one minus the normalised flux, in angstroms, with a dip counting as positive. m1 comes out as -4.7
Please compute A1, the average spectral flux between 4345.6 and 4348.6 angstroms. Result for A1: 13.9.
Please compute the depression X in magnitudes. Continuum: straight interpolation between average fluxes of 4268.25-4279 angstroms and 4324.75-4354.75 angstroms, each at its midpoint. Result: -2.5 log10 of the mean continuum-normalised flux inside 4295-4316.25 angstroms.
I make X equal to 0.25 mag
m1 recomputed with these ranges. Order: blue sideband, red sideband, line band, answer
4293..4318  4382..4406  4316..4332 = -3.9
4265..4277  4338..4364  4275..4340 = 4.1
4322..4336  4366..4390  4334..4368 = -0.7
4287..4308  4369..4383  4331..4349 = -2.1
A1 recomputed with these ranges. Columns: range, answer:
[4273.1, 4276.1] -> 11.4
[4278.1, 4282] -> 12.3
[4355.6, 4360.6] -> 14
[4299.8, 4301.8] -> 9.59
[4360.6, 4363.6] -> 14.6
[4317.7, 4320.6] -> 14.6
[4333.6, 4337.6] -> 13.9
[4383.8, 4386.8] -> 12.1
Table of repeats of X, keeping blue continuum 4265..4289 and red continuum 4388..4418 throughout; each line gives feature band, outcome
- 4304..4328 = 0.08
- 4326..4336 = -0.08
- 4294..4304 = 0.22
